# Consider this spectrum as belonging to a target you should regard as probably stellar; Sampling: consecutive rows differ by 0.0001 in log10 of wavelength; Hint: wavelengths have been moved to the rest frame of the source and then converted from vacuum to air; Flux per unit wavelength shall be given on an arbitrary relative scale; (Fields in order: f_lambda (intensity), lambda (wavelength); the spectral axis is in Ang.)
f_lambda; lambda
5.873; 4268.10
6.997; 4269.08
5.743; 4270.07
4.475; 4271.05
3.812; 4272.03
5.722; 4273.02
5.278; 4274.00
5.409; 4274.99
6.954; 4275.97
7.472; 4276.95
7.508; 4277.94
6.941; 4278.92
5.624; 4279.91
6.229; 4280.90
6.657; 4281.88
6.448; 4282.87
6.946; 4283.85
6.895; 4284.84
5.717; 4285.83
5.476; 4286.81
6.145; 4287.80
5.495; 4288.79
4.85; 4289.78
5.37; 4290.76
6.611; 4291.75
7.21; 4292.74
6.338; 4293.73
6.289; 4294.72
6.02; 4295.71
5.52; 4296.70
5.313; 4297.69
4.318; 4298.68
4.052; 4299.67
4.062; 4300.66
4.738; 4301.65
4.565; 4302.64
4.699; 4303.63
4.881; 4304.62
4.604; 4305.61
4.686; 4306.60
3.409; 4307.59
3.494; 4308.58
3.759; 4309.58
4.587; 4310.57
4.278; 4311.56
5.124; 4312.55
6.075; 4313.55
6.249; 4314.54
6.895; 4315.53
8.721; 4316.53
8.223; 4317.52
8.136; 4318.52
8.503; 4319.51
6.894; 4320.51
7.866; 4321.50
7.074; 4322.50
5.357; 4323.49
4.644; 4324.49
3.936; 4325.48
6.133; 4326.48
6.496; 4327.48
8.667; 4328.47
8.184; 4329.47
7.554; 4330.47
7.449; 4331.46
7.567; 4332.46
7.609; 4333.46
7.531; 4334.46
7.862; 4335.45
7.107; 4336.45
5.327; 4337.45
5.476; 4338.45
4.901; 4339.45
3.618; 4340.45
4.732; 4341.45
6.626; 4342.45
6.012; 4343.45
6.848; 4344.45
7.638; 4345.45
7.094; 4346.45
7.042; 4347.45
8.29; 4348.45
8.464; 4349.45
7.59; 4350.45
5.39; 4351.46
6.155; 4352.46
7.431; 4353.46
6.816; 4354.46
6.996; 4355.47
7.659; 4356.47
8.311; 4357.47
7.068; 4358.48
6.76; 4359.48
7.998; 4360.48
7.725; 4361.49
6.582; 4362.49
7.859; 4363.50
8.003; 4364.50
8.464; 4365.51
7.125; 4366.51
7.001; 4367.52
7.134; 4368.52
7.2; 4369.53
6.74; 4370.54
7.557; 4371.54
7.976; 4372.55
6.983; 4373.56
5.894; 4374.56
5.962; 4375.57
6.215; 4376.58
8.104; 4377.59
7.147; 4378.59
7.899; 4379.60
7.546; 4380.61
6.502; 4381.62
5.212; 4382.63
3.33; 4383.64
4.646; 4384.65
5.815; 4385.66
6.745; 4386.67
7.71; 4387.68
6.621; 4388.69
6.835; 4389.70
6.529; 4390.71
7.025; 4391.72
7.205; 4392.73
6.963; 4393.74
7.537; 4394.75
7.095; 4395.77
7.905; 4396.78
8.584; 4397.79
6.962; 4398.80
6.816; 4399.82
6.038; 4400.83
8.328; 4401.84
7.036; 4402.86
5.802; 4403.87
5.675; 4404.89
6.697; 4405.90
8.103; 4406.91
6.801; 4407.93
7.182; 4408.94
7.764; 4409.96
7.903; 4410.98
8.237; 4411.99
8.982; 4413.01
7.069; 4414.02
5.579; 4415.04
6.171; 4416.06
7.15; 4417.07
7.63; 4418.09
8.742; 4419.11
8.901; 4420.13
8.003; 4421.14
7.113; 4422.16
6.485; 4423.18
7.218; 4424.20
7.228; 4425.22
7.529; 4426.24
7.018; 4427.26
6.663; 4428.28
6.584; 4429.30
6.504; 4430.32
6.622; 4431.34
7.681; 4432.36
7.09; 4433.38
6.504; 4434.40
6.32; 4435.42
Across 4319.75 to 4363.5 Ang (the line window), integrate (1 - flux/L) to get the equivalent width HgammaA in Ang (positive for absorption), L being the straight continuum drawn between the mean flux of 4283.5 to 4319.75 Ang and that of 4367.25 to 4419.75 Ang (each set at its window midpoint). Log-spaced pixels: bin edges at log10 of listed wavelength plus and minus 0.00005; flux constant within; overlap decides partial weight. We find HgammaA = -4.4 Ang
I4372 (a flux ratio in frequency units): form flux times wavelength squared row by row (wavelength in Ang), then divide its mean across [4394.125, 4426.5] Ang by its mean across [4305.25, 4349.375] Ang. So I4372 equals 1.2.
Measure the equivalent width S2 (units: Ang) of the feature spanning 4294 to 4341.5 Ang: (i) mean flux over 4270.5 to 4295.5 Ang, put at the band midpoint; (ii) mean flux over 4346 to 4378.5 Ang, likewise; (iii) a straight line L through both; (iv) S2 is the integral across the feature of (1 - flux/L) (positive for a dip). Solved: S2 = 4.9 Ang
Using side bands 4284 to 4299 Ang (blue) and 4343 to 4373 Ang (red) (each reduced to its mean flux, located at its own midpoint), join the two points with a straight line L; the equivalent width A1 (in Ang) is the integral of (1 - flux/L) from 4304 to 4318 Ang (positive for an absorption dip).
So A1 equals 2.1 Ang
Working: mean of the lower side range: 5.88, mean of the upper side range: 7.3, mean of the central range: 5.35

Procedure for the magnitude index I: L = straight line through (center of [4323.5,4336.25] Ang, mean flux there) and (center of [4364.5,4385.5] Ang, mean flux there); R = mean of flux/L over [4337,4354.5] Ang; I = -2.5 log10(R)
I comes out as 0.07 mag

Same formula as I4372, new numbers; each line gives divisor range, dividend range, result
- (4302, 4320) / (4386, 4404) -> 1.32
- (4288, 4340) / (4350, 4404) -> 1.20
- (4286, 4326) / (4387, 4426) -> 1.35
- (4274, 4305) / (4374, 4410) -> 1.22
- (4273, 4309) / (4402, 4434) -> 1.36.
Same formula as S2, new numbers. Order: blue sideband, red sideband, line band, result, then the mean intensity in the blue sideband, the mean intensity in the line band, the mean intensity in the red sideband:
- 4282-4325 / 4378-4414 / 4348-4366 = -2.7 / 5.74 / 7.41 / 6.96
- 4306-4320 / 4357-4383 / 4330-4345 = 0.0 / 5.86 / 6.42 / 7.2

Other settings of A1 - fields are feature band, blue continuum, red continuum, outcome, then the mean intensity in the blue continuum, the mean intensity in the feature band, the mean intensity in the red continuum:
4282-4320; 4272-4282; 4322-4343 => 3.8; 6.23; 5.66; 6.37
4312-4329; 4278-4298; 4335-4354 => -1.1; 6.14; 6.76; 6.5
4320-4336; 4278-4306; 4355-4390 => -1.7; 5.67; 6.93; 6.95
